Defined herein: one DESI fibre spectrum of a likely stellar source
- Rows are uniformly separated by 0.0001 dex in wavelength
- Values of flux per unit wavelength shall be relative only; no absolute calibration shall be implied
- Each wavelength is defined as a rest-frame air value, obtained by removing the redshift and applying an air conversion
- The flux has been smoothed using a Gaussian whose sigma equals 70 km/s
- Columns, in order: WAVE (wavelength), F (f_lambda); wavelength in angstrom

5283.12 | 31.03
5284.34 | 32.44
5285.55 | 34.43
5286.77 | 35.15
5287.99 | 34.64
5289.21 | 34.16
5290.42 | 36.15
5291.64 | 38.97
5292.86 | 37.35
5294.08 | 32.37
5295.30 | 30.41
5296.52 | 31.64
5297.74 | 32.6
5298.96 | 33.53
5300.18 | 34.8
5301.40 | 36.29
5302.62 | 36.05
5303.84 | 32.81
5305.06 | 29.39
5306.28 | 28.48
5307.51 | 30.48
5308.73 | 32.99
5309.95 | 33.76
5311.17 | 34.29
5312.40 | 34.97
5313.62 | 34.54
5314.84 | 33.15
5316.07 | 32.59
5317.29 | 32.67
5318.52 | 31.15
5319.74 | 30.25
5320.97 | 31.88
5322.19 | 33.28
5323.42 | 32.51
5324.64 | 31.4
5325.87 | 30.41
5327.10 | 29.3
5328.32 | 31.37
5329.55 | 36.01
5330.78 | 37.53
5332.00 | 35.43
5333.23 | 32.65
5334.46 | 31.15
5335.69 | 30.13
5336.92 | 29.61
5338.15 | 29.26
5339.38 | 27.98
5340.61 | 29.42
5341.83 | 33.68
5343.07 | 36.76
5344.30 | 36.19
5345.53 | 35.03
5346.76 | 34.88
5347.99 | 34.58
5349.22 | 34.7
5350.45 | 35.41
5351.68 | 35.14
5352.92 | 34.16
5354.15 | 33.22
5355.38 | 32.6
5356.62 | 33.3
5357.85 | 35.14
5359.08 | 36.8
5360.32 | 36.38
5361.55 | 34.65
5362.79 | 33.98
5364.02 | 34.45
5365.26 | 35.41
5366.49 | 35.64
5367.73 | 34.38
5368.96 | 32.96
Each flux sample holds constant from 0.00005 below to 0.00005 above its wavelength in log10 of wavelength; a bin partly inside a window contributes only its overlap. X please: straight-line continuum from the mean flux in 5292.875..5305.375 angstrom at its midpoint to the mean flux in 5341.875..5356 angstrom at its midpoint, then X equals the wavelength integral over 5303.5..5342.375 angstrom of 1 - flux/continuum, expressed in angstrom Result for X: 2.24 angstrom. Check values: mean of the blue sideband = 33.3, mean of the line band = 32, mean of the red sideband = 34.7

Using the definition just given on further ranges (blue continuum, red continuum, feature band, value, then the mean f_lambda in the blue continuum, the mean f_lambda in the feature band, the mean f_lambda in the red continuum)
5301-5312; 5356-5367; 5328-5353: 0.6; 32.7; 33.4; 35.1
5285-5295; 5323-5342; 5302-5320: 0.5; 35.2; 32.6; 31.7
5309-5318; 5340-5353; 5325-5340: 1.1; 33.6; 31.7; 34.6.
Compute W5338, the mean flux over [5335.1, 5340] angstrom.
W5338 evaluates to 29.2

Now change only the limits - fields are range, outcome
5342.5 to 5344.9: 36.5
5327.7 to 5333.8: 34.6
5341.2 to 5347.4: 35.3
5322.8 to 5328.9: 31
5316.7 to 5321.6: 31.5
